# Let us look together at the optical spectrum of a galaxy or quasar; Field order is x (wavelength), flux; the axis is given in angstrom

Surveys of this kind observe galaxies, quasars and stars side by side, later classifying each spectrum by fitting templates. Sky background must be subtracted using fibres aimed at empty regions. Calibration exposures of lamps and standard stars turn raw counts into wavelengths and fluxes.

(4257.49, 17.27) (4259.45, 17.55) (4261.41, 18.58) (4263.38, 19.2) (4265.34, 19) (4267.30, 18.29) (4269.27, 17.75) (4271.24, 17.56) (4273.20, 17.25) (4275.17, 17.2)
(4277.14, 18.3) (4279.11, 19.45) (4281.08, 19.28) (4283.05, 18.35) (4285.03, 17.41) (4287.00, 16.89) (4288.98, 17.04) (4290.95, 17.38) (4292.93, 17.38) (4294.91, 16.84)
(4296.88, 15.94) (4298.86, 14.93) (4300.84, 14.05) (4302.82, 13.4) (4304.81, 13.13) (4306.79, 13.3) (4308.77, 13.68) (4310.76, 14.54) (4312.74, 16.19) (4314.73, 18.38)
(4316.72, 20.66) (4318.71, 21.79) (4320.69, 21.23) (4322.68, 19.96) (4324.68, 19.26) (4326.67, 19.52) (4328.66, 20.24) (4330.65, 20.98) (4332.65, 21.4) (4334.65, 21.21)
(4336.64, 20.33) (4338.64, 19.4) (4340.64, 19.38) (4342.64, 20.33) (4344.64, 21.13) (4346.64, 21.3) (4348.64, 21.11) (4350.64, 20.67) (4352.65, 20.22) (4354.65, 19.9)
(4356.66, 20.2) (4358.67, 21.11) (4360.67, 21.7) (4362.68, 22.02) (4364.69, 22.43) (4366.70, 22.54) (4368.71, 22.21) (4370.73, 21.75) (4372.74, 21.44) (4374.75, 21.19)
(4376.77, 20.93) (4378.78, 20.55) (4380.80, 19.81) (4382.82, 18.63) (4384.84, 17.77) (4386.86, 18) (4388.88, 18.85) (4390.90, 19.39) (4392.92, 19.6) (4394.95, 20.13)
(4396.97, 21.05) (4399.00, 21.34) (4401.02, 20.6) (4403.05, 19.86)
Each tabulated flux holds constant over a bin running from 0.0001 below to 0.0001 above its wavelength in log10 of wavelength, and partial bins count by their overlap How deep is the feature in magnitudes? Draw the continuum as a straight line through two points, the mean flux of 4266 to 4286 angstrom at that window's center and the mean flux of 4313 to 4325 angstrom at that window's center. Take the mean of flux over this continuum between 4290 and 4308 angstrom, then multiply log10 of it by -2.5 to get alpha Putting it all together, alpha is 0.25 mag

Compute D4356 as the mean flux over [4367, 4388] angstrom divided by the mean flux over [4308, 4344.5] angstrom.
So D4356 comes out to 1.0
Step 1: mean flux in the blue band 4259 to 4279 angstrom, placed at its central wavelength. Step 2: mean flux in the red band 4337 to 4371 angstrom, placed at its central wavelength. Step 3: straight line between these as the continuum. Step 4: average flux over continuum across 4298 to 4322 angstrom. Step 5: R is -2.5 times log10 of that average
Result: 0.195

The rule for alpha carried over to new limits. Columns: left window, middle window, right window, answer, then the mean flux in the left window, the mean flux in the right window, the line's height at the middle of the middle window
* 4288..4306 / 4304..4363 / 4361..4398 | -0.100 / 15.5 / 20.5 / 17.7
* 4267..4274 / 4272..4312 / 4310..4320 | 0.111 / 17.7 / 18.5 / 18.1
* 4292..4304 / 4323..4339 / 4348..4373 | -0.100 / 15.4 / 21.3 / 18.5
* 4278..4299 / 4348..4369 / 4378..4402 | -0.124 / 17.5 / 19.6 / 19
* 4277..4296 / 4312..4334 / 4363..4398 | -0.068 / 17.8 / 20.4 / 18.8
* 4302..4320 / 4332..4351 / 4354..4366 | -0.067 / 16.2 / 21.3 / 19.4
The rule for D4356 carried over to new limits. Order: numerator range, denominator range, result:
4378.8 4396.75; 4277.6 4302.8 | 1.13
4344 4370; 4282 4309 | 1.35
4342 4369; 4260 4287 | 1.16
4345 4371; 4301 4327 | 1.24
